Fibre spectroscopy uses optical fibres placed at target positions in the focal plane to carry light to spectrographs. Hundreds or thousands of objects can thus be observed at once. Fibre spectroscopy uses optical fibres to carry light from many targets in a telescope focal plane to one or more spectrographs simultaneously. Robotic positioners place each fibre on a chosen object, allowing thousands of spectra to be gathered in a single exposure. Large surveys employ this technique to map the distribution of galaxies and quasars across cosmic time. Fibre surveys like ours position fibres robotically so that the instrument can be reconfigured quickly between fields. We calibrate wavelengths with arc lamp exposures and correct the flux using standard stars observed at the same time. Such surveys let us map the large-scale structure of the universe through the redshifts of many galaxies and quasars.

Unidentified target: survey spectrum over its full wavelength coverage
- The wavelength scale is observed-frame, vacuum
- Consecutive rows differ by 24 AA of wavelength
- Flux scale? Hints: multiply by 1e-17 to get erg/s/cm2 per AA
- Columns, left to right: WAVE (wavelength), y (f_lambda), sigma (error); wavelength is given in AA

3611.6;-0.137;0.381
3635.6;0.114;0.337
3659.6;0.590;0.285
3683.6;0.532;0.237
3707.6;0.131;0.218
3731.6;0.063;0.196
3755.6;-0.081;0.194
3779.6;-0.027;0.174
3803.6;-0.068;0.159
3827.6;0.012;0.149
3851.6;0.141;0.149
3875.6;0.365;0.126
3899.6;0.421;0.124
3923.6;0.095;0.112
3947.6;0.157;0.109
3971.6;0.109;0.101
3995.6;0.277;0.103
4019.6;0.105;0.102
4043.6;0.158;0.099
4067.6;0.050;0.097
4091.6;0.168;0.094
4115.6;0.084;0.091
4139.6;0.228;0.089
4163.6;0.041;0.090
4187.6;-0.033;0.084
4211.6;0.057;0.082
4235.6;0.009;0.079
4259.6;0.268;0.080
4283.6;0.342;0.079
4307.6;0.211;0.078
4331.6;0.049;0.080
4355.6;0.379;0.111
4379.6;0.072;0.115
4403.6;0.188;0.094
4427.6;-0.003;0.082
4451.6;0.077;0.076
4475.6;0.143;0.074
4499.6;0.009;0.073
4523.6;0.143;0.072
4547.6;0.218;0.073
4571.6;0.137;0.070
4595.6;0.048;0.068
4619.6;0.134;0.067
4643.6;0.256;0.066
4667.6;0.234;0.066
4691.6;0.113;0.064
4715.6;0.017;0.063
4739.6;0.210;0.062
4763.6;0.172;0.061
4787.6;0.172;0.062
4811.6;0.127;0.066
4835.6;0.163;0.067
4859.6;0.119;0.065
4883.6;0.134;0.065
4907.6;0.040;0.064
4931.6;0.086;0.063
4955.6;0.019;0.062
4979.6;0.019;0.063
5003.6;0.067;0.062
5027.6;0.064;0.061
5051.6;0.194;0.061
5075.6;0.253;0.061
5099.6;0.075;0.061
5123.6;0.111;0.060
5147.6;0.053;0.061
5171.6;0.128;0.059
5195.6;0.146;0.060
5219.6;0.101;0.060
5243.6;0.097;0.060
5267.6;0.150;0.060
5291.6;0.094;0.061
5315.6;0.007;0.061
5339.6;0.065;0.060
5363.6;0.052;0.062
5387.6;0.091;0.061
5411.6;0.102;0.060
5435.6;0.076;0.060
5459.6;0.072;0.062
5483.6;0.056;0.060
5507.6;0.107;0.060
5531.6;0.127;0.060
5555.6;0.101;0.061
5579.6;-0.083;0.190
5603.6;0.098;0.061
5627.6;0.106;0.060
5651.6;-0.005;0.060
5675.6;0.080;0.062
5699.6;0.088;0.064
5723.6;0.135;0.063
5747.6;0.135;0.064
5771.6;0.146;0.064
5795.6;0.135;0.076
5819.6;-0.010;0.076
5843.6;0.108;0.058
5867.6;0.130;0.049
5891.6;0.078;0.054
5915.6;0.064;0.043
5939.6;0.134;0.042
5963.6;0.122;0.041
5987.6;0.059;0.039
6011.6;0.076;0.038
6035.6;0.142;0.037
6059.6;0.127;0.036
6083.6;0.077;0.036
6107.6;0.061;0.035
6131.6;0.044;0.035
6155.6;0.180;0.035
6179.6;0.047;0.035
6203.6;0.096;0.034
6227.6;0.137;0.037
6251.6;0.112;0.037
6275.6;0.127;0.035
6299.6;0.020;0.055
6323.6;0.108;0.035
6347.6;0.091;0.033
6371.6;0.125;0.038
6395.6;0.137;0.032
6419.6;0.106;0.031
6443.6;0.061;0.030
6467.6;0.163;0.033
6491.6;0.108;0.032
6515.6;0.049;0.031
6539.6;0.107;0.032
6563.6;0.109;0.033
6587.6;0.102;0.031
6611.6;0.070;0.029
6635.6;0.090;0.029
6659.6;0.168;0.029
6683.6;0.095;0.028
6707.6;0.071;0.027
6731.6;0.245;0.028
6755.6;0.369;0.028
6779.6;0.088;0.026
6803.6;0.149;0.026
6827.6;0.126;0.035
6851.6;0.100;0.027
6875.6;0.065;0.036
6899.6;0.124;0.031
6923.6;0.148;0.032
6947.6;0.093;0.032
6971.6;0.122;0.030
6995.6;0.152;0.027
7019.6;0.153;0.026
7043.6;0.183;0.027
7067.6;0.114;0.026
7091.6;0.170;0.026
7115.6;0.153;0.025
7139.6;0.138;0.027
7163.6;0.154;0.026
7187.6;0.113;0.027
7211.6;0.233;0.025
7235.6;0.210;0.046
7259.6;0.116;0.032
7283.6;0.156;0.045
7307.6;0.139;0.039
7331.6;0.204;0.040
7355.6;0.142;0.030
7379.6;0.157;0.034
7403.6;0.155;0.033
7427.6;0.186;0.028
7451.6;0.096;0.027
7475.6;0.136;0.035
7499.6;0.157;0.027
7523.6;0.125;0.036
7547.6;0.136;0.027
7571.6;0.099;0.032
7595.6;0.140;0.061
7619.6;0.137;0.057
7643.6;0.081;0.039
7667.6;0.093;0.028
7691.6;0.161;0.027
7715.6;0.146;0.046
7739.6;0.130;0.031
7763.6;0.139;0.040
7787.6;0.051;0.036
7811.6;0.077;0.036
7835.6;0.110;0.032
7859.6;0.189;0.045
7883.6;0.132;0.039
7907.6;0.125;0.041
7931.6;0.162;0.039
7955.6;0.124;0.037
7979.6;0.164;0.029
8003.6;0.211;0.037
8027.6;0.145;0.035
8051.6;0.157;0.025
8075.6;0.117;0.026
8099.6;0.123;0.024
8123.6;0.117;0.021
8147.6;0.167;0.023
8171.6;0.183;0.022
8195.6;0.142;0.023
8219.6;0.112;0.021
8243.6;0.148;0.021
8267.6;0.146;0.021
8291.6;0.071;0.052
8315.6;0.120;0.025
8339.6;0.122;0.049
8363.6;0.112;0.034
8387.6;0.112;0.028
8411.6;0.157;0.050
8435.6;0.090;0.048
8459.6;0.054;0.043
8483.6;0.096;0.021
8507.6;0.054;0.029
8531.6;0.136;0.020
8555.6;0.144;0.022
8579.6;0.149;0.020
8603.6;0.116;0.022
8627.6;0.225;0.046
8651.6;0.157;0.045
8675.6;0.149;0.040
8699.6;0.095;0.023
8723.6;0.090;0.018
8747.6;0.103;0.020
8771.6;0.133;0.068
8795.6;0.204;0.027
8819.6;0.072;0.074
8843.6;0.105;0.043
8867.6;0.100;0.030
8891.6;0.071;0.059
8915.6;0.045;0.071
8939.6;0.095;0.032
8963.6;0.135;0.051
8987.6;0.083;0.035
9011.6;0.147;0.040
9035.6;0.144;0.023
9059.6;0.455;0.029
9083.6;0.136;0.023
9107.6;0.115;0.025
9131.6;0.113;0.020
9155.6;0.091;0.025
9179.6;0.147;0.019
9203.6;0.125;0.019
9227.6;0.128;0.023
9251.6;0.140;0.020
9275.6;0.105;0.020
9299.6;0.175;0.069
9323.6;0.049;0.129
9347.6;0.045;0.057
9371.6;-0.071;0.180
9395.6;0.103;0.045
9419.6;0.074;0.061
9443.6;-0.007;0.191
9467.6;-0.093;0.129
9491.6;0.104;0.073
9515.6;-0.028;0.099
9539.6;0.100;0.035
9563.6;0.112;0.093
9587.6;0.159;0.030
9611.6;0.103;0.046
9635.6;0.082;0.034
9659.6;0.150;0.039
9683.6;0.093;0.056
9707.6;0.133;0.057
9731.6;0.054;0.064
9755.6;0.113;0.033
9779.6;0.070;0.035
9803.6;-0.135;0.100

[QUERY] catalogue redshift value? 0.81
